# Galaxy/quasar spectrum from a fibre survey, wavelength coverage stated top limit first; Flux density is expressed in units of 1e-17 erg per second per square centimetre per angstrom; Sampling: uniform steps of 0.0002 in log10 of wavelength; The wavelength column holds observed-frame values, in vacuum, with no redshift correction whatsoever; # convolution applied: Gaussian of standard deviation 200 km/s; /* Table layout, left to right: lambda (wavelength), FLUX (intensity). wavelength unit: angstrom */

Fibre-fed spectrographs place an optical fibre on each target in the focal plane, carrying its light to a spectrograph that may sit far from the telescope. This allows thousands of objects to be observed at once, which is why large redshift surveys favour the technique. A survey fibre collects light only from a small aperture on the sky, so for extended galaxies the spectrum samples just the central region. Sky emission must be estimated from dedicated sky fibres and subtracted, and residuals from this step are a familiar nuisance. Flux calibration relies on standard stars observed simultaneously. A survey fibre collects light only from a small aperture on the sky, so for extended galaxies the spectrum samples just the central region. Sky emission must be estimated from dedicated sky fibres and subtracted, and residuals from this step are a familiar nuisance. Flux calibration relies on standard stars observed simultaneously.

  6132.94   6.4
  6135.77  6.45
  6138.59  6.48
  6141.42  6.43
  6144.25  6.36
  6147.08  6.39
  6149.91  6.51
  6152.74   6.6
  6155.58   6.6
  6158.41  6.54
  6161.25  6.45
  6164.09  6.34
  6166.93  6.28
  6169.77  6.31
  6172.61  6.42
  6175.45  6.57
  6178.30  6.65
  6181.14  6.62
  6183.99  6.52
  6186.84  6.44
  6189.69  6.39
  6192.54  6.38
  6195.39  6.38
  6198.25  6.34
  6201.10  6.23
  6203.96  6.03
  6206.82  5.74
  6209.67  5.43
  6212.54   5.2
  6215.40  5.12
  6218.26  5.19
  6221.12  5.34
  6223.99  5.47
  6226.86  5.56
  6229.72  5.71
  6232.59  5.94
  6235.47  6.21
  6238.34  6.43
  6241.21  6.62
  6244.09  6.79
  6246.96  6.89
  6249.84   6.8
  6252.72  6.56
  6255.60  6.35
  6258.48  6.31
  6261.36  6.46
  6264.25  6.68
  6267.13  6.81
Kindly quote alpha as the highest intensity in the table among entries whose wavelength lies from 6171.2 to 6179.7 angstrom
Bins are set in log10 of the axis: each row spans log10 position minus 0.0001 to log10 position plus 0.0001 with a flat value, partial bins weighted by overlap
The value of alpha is 6.65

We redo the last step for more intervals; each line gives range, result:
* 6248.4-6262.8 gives 6.8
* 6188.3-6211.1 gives 6.39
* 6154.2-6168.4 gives 6.6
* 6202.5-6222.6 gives 6.03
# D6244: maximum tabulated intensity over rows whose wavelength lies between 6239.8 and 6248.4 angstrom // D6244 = 6.89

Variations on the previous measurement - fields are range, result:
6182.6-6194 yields 6.52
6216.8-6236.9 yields 6.21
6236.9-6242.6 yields 6.62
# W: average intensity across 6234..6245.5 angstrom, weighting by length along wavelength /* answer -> 6.51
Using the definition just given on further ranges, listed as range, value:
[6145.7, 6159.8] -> 6.53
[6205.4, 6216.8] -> 5.37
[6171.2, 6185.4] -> 6.56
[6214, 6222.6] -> 5.22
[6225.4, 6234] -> 5.74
